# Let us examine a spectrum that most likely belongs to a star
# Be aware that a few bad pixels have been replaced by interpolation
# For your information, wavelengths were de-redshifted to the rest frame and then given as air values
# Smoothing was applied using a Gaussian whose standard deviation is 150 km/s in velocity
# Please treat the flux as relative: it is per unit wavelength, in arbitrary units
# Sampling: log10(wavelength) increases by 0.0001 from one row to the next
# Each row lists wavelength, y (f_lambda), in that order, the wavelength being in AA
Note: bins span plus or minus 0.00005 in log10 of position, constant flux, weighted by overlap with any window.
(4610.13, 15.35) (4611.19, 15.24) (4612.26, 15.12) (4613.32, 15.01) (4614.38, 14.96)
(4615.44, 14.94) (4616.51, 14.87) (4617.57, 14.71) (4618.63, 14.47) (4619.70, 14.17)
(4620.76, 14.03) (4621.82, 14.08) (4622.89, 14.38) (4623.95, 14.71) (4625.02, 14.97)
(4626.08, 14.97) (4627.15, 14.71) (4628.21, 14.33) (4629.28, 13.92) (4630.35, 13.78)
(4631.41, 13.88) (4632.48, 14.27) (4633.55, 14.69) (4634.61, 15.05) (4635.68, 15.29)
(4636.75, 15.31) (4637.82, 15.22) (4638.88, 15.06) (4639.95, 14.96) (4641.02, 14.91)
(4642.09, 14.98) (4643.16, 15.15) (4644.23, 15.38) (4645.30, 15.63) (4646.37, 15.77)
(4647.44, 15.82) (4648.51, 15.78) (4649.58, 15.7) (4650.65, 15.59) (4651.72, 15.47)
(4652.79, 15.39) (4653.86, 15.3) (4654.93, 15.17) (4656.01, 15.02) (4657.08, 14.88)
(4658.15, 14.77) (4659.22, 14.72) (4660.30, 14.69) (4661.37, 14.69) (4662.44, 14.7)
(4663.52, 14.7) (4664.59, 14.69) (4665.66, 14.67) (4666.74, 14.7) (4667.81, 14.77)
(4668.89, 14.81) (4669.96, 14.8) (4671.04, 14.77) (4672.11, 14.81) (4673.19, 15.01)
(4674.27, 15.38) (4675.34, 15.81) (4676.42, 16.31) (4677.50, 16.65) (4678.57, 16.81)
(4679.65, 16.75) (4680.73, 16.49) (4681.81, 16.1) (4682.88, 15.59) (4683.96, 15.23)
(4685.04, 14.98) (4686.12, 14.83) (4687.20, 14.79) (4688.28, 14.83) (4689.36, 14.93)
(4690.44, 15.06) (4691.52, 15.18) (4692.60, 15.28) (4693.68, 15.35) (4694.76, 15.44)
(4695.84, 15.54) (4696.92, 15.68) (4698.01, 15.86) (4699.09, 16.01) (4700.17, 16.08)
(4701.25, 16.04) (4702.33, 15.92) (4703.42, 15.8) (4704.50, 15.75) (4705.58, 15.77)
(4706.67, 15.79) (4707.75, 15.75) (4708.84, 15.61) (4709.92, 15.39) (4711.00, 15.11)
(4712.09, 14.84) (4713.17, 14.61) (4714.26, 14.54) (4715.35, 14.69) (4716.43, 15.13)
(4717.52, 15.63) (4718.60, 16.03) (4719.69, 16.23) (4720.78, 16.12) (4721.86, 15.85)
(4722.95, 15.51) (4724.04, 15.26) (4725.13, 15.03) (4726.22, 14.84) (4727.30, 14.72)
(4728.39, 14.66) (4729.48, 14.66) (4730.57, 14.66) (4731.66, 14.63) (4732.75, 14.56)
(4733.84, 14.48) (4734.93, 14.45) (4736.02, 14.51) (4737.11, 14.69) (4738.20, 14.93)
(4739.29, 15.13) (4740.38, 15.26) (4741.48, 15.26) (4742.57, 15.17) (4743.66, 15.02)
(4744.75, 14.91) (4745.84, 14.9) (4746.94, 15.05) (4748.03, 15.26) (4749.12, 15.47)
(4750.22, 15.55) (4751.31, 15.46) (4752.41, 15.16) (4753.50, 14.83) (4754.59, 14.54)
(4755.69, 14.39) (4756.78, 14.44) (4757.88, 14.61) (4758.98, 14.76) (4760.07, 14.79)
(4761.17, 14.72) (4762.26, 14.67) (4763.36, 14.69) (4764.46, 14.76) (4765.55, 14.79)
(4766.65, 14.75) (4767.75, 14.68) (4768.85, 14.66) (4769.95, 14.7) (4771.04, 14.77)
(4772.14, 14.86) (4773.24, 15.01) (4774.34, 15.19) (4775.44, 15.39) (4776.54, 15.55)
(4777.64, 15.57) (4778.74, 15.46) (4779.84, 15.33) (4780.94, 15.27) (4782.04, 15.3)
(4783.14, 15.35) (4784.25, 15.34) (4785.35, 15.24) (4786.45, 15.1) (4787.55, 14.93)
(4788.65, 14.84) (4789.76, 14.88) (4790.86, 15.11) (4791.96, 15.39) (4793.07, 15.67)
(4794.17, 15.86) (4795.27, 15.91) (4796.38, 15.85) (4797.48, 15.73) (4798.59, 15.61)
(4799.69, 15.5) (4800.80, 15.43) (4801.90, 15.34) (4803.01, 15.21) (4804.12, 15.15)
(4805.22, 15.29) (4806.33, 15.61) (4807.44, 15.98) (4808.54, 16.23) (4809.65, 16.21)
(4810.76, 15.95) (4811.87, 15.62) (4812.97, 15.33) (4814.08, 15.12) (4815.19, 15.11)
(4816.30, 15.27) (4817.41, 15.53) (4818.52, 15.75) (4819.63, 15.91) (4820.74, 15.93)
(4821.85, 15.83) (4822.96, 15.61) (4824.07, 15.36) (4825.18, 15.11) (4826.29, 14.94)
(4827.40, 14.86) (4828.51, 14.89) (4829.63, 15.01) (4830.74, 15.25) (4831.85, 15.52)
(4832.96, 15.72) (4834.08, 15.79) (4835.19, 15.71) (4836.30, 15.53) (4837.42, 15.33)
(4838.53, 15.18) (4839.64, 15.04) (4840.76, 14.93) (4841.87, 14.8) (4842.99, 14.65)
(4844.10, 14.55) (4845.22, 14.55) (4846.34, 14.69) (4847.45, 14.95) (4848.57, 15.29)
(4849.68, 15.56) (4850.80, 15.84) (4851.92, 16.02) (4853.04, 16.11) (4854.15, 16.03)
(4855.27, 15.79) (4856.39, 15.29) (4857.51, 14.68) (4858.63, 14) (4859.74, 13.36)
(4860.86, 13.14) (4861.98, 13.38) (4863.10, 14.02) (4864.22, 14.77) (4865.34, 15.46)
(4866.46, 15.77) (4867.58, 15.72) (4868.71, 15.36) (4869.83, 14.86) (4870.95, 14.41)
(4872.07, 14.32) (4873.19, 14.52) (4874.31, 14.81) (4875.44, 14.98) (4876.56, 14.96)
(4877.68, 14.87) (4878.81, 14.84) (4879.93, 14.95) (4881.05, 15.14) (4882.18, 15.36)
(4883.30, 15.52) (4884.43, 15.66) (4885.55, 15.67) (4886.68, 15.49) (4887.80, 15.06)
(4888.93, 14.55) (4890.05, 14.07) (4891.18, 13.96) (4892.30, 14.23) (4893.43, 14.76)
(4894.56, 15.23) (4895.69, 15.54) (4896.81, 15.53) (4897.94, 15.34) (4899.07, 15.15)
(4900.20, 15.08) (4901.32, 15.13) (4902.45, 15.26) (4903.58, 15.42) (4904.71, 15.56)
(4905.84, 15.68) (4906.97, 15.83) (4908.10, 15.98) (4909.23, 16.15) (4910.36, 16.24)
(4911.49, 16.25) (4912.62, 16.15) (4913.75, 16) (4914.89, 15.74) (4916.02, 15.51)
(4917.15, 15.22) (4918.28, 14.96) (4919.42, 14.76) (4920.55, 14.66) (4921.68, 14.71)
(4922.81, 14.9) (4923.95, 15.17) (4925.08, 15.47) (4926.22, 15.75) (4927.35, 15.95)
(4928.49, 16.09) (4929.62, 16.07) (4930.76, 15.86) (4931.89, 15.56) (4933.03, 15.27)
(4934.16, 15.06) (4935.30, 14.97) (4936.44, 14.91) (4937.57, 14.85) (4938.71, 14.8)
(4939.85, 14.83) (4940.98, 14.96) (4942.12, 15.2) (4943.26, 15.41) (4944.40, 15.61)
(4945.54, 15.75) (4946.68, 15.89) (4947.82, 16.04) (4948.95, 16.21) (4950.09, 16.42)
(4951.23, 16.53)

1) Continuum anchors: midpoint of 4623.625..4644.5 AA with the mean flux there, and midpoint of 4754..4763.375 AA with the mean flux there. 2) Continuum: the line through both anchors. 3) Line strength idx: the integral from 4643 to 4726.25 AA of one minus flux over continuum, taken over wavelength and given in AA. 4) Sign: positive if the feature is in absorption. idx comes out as -3.83 AA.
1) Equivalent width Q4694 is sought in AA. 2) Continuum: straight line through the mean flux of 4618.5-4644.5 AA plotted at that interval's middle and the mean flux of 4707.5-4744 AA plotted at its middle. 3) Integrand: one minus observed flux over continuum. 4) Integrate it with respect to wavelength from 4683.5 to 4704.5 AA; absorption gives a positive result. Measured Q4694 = -0.68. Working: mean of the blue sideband 14.7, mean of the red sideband 15.1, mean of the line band 15.4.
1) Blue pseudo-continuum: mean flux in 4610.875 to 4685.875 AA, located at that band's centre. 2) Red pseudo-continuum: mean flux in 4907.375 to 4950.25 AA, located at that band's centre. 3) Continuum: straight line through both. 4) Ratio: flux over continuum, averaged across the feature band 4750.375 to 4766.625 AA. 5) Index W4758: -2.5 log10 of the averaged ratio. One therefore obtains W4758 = 0.03 mag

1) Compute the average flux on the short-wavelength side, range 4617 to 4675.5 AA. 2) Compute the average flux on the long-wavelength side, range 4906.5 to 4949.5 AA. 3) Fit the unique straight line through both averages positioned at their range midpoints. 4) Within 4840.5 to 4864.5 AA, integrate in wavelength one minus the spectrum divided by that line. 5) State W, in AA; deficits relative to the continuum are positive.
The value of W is 0.8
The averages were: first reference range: 14.9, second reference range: 15.5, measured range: 14.8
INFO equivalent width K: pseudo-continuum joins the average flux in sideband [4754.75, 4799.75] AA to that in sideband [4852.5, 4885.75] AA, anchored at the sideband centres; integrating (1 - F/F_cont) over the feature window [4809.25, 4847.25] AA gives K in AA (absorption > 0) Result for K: -0.77 AA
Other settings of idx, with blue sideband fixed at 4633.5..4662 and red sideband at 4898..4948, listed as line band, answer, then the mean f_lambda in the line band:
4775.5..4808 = -0.2 AA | 15.4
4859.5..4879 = 0.9 AA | 14.7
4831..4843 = 0.0 AA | 15.3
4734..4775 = 1.1 AA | 14.9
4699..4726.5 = -0.4 AA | 15.5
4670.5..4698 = -0.5 AA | 15.5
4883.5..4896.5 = 0.4 AA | 15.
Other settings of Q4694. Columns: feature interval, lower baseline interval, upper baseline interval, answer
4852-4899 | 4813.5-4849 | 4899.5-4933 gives 1.4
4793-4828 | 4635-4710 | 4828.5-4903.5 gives -1.0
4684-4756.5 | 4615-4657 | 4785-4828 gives 0.0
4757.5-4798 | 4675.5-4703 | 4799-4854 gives 1.0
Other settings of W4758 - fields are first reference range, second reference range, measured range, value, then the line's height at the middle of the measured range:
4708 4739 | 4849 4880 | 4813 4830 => -0.03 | 15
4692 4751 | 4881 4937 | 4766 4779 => 0.02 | 15.3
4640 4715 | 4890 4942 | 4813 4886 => 0.02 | 15.3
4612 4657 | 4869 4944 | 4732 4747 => 0.01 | 15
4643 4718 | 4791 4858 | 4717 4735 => 0.02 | 15.4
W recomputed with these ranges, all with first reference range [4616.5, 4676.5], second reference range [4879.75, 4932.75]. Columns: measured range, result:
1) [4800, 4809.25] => -0.2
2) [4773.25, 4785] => -0.2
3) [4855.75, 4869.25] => 0.6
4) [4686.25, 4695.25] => -0.1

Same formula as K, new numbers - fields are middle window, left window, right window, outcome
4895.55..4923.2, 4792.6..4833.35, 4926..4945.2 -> -0.1 AA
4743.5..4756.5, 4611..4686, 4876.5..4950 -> 0.1 AA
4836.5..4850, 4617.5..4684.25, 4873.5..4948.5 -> 0.3 AA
